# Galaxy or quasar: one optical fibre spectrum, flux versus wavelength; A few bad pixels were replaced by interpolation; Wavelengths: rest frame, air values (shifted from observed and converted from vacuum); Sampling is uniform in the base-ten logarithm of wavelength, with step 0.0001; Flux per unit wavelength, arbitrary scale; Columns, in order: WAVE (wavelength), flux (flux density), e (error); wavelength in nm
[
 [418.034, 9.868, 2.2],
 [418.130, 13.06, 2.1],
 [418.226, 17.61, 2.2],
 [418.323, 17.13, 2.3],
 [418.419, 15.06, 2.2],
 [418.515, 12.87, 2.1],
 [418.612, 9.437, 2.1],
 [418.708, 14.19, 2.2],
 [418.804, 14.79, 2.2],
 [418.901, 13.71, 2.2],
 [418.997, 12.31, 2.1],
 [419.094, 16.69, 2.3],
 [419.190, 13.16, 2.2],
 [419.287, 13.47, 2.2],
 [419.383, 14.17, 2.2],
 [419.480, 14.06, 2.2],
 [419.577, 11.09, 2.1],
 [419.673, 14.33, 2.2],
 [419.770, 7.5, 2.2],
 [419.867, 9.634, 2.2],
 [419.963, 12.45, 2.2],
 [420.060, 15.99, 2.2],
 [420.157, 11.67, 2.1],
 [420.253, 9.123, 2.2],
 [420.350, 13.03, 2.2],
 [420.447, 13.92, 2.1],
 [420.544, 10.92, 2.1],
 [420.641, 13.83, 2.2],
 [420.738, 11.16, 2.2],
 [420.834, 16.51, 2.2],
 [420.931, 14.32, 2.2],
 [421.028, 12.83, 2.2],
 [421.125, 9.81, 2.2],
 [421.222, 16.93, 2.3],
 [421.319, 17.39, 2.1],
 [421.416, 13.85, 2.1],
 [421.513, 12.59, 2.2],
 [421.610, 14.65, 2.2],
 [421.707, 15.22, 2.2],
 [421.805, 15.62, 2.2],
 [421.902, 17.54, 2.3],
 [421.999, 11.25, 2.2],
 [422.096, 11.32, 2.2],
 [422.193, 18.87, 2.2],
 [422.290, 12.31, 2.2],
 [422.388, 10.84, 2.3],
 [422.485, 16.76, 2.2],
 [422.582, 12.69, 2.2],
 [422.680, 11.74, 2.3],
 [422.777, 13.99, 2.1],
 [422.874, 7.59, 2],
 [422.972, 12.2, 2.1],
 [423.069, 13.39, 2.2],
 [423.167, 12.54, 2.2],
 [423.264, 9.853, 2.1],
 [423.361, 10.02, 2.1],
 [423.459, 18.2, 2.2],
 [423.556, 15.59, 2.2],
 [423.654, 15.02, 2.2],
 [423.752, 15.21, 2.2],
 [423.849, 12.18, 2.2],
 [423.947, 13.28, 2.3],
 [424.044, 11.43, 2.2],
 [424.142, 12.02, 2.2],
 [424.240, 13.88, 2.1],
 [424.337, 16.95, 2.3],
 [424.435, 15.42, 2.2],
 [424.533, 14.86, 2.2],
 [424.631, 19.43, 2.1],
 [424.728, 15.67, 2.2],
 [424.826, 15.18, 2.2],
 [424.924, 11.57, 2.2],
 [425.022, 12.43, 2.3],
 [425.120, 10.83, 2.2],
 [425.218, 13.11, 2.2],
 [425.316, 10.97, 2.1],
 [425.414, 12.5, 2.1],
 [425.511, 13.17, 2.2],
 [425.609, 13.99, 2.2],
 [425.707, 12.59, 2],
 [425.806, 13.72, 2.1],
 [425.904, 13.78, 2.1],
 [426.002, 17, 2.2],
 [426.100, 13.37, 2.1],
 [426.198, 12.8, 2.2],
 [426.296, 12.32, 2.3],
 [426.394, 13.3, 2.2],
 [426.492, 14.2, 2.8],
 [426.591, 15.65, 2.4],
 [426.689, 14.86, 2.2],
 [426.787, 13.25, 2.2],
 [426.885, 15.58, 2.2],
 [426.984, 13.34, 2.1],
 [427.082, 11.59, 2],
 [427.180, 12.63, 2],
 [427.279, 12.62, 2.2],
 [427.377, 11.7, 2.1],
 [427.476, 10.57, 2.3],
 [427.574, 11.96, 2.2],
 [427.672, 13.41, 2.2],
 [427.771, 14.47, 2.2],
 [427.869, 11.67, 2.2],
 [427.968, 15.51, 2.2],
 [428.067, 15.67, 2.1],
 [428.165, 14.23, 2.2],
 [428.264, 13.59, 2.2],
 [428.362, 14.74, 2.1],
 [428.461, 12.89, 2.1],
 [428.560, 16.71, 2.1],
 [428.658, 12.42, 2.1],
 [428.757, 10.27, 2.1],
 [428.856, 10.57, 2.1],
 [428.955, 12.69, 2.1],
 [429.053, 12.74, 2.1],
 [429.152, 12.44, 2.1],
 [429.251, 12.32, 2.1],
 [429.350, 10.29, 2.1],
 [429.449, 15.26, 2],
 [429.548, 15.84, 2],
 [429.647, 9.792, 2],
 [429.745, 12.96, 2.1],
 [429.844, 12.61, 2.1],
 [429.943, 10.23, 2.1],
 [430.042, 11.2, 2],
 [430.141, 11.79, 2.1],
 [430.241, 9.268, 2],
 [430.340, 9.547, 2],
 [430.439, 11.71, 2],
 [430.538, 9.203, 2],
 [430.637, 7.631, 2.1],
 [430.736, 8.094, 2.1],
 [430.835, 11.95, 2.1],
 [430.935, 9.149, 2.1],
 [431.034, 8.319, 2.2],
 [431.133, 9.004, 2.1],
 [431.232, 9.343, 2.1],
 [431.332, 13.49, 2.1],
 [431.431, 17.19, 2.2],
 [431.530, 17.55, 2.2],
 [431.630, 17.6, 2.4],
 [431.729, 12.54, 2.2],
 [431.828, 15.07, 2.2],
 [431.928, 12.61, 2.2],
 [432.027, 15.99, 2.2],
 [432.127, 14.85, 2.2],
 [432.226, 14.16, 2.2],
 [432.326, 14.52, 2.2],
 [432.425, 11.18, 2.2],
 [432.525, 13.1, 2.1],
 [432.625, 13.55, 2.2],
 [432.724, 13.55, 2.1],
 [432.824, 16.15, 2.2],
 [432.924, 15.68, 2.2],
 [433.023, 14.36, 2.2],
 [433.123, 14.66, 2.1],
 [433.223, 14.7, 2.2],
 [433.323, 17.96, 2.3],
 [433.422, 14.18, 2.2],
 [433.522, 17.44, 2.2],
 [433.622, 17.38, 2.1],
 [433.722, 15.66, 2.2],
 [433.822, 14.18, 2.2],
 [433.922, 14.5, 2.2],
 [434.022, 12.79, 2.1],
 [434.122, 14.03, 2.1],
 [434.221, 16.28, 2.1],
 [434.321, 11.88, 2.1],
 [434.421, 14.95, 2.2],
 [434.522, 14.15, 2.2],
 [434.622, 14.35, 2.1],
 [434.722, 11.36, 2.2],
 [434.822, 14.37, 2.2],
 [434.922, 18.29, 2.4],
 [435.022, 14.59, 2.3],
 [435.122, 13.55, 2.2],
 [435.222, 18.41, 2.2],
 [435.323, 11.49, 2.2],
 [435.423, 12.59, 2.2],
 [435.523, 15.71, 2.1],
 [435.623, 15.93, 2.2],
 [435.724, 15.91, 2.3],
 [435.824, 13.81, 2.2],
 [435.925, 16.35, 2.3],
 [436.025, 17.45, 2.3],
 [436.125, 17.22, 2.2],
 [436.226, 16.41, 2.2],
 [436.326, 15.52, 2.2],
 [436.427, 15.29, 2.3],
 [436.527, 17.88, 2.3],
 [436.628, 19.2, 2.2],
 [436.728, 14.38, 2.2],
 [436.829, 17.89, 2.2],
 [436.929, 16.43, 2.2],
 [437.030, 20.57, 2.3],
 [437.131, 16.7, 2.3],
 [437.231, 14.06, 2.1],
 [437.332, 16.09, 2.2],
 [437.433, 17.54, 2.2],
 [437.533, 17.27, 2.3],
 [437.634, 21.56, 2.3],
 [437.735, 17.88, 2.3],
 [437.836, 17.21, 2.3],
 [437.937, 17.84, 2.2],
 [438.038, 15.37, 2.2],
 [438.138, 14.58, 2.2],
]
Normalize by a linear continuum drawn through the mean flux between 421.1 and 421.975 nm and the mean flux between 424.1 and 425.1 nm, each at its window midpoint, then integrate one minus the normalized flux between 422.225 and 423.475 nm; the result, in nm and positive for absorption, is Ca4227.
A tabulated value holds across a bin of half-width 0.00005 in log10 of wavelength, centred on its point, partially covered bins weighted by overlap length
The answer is 0.20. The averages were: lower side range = 14.9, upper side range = 14.6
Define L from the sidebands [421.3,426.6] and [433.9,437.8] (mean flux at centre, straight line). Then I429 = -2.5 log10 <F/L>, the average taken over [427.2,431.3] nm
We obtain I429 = 0.22 mag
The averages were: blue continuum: 13.7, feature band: 11.9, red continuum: 15.8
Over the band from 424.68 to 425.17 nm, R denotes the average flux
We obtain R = 13.1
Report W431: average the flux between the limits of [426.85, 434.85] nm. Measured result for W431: 13.2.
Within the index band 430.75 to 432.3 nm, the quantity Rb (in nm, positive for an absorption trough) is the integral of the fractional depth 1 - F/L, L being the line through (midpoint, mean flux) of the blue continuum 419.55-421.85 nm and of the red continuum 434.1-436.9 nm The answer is 0.17 nm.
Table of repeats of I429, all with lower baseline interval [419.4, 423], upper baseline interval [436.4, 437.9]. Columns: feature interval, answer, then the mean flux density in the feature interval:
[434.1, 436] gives 0.15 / 14.7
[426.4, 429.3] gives 0.13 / 13.3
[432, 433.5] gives 0.11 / 14.6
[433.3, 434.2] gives 0.08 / 15.3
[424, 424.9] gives -0.07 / 14.9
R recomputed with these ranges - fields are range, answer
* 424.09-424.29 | 13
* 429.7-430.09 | 11.7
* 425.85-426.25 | 14.2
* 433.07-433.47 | 15.4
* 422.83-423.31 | 11.1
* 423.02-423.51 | 12.8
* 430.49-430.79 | 8.37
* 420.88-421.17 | 12.4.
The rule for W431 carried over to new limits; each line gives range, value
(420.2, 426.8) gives 13.6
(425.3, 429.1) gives 13.3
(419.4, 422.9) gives 13.2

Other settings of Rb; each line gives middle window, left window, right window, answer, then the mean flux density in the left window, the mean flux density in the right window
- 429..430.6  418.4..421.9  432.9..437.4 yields 0.33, 13.3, 15.5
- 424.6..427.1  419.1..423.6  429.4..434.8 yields -0.08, 13.2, 13.3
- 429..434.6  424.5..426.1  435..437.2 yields 0.73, 13.8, 16.1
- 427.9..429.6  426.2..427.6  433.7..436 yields 0.01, 13.1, 14.6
